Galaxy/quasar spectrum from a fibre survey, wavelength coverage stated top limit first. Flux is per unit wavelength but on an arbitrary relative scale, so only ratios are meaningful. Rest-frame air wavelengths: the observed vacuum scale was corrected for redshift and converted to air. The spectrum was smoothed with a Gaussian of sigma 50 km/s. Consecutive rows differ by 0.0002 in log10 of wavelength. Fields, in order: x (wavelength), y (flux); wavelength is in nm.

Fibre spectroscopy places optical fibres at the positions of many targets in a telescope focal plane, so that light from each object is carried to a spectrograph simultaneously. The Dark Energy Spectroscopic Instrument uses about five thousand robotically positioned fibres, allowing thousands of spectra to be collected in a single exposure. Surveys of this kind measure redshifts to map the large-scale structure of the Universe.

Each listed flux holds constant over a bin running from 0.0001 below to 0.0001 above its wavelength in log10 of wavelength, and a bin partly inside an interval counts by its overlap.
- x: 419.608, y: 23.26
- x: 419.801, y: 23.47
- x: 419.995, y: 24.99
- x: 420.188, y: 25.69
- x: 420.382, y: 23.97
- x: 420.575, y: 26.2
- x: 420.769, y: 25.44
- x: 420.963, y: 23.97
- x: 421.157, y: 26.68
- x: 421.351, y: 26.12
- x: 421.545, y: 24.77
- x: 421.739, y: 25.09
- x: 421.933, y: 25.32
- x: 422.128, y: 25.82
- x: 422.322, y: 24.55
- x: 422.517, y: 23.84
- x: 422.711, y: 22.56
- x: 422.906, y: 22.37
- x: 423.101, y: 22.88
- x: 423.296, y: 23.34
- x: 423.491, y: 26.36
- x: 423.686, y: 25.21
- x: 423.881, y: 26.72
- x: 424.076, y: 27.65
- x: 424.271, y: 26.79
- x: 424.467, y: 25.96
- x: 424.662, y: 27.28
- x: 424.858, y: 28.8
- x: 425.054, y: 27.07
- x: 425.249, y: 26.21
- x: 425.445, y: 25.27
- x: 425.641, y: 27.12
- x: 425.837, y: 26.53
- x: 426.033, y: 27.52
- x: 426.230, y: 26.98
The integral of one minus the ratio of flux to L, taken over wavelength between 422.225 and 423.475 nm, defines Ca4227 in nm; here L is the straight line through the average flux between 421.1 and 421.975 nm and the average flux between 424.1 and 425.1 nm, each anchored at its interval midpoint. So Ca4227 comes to 0.13 nm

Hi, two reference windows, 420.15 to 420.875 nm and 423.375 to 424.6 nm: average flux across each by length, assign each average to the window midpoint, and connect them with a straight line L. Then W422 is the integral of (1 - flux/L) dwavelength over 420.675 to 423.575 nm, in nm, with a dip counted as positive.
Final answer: 0.14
